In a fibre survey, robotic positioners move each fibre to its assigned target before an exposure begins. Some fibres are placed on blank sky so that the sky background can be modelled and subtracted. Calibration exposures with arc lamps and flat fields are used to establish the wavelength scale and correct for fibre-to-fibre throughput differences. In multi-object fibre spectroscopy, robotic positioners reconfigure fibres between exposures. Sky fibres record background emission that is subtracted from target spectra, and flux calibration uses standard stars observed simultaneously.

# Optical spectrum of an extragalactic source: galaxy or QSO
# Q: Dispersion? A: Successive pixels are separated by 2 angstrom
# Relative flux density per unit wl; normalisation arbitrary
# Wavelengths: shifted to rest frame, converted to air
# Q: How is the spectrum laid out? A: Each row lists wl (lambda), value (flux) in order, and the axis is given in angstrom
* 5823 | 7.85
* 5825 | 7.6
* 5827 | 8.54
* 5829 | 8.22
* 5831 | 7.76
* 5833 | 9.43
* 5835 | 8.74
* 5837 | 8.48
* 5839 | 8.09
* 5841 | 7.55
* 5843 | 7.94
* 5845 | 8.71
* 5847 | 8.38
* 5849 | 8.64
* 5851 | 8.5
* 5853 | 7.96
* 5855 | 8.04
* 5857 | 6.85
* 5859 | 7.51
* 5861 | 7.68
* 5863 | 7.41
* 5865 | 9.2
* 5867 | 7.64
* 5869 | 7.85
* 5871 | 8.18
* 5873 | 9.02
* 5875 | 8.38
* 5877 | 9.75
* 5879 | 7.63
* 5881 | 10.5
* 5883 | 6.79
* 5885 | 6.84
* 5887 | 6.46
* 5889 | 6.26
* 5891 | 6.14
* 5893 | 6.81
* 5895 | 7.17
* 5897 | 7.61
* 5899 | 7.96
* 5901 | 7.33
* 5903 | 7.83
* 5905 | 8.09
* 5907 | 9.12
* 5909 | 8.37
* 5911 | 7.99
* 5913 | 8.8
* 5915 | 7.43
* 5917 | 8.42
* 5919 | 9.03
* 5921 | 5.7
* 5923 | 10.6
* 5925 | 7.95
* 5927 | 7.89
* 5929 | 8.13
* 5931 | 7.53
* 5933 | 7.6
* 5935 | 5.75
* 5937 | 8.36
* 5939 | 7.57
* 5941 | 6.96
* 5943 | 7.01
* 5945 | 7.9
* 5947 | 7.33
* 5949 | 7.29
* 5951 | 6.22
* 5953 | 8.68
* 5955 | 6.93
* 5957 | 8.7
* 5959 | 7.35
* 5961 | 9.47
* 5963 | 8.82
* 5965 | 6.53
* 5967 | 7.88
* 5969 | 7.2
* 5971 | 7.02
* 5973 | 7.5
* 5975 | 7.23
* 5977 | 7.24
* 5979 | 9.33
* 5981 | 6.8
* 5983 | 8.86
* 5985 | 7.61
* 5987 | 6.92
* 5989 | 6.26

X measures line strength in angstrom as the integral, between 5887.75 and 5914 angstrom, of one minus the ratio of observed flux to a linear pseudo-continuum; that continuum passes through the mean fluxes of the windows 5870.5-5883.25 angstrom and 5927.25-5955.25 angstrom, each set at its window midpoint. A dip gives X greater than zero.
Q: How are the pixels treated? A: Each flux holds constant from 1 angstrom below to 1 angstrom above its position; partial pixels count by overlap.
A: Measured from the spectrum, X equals 1.8 angstrom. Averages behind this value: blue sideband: 8.73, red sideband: 7.4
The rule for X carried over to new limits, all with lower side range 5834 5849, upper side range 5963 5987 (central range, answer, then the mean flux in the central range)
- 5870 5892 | 0.75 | 7.81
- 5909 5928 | -0.78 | 8.21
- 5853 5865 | 0.77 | 7.68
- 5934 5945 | 0.81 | 7.2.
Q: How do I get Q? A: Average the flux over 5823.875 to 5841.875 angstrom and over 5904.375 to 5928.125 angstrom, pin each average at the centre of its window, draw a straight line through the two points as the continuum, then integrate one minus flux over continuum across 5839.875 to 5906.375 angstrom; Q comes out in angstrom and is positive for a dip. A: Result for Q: 3.48 angstrom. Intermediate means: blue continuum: 8.27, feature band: 7.84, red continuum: 8.28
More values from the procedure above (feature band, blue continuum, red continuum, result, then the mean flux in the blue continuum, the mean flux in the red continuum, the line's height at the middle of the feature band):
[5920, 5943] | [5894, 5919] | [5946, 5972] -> 0.72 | 8.05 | 7.65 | 7.86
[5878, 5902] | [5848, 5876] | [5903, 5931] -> 2.52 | 8.06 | 8.23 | 8.15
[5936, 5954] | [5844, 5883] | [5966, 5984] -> 0.81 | 8.27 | 7.67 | 7.83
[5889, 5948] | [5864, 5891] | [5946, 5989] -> 0.76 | 7.97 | 7.63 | 7.81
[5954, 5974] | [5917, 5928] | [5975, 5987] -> 0.52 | 8.25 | 7.82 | 7.94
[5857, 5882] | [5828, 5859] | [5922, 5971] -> -0.81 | 8.2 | 7.72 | 8.08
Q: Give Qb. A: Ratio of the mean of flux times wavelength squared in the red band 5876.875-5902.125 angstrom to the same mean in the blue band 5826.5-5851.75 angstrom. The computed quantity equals 0.90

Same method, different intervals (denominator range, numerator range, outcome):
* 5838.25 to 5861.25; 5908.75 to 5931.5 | 1.05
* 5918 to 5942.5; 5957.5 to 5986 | 1.02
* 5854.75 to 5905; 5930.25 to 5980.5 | 1.01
